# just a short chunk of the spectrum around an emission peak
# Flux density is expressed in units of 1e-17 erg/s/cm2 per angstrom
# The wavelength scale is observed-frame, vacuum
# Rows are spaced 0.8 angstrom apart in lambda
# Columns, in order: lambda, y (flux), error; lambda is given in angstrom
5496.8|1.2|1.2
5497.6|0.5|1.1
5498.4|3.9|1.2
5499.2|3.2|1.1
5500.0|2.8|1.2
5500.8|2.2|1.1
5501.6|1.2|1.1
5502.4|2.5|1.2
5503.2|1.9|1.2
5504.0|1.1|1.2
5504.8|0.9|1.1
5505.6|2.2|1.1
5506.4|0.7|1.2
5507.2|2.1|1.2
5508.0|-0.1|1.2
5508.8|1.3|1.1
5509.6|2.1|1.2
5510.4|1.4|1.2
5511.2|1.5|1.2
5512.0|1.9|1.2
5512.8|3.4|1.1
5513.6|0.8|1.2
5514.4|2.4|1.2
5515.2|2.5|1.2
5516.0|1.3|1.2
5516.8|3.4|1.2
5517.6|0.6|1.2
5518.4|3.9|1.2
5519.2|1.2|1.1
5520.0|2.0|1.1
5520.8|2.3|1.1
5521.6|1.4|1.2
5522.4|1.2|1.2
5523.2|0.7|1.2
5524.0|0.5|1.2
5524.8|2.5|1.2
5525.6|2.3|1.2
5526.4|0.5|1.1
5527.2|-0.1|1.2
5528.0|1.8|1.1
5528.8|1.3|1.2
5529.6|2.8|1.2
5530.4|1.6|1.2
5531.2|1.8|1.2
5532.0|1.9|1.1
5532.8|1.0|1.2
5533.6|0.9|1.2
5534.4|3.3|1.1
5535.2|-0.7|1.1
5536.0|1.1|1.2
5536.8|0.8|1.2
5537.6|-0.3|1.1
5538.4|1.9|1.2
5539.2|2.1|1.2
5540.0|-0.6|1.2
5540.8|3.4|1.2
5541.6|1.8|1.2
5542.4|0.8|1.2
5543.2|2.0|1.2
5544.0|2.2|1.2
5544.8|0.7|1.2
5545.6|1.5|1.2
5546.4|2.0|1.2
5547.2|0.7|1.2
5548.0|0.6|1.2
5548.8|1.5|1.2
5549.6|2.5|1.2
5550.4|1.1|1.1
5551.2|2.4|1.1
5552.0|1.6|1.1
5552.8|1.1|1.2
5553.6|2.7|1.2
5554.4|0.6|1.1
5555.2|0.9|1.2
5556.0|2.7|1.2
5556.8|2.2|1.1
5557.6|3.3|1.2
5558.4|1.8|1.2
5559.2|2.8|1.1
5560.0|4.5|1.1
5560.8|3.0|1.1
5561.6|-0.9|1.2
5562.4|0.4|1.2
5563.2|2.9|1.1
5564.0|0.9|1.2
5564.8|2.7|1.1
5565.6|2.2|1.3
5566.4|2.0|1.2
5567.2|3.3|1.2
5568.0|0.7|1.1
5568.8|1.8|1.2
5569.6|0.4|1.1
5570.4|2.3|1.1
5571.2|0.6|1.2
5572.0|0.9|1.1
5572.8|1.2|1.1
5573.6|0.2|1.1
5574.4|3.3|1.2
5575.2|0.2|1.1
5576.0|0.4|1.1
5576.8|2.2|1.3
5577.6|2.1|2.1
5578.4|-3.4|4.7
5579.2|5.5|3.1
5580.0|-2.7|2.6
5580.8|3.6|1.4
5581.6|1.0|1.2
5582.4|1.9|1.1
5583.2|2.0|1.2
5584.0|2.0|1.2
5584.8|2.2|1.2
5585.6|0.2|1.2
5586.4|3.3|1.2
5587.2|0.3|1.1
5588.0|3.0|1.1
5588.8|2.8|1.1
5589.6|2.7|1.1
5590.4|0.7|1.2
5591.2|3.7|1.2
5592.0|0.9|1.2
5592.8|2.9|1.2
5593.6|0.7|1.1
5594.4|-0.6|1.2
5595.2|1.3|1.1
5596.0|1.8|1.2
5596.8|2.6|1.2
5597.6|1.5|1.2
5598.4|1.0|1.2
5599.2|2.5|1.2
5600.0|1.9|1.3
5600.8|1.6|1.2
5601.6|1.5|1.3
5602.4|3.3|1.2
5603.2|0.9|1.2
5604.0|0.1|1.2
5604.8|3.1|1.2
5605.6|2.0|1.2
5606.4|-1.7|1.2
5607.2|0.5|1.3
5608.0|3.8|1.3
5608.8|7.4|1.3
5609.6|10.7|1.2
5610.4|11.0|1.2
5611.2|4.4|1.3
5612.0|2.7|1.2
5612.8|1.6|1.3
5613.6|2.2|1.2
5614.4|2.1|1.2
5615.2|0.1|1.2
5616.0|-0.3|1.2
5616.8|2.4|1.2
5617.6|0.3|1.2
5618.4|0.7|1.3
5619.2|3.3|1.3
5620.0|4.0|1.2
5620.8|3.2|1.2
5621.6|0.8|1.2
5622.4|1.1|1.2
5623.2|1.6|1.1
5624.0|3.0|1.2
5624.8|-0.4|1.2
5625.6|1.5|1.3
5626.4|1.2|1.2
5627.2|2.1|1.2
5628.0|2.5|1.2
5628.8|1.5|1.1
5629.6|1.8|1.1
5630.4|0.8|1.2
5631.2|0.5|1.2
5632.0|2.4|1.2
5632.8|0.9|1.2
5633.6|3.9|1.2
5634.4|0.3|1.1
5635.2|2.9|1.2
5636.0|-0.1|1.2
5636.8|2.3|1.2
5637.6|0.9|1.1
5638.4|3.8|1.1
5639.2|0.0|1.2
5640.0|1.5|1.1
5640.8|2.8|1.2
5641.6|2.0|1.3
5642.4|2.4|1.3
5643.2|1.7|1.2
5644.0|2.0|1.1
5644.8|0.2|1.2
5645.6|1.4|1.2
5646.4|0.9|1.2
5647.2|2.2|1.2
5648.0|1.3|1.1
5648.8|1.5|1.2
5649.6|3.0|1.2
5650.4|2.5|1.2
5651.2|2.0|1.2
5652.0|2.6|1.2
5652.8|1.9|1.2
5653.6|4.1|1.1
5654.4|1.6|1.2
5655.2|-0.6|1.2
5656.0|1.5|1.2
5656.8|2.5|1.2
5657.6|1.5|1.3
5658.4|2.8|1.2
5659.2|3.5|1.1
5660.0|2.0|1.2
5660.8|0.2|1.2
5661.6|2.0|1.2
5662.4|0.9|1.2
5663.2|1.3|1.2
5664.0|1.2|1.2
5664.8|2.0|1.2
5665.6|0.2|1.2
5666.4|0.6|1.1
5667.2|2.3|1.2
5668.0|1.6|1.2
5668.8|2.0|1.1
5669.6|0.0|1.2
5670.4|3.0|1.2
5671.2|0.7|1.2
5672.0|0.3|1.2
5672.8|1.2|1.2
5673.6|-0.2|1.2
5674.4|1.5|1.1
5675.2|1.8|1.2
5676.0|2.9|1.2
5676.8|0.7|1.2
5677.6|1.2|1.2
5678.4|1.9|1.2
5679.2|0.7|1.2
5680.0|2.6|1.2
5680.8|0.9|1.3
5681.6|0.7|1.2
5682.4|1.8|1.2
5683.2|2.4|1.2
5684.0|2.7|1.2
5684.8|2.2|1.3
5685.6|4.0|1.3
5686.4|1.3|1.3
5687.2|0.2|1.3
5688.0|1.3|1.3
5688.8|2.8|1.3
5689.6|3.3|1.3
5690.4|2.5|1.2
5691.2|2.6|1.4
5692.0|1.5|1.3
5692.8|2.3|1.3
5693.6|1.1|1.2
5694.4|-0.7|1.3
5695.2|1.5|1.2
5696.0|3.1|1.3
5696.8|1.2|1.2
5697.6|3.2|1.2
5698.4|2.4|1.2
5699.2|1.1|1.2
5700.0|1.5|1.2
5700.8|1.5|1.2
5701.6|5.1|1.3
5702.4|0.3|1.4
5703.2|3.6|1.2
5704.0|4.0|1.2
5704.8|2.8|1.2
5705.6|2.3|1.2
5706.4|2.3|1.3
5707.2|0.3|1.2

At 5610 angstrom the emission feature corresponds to H-beta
